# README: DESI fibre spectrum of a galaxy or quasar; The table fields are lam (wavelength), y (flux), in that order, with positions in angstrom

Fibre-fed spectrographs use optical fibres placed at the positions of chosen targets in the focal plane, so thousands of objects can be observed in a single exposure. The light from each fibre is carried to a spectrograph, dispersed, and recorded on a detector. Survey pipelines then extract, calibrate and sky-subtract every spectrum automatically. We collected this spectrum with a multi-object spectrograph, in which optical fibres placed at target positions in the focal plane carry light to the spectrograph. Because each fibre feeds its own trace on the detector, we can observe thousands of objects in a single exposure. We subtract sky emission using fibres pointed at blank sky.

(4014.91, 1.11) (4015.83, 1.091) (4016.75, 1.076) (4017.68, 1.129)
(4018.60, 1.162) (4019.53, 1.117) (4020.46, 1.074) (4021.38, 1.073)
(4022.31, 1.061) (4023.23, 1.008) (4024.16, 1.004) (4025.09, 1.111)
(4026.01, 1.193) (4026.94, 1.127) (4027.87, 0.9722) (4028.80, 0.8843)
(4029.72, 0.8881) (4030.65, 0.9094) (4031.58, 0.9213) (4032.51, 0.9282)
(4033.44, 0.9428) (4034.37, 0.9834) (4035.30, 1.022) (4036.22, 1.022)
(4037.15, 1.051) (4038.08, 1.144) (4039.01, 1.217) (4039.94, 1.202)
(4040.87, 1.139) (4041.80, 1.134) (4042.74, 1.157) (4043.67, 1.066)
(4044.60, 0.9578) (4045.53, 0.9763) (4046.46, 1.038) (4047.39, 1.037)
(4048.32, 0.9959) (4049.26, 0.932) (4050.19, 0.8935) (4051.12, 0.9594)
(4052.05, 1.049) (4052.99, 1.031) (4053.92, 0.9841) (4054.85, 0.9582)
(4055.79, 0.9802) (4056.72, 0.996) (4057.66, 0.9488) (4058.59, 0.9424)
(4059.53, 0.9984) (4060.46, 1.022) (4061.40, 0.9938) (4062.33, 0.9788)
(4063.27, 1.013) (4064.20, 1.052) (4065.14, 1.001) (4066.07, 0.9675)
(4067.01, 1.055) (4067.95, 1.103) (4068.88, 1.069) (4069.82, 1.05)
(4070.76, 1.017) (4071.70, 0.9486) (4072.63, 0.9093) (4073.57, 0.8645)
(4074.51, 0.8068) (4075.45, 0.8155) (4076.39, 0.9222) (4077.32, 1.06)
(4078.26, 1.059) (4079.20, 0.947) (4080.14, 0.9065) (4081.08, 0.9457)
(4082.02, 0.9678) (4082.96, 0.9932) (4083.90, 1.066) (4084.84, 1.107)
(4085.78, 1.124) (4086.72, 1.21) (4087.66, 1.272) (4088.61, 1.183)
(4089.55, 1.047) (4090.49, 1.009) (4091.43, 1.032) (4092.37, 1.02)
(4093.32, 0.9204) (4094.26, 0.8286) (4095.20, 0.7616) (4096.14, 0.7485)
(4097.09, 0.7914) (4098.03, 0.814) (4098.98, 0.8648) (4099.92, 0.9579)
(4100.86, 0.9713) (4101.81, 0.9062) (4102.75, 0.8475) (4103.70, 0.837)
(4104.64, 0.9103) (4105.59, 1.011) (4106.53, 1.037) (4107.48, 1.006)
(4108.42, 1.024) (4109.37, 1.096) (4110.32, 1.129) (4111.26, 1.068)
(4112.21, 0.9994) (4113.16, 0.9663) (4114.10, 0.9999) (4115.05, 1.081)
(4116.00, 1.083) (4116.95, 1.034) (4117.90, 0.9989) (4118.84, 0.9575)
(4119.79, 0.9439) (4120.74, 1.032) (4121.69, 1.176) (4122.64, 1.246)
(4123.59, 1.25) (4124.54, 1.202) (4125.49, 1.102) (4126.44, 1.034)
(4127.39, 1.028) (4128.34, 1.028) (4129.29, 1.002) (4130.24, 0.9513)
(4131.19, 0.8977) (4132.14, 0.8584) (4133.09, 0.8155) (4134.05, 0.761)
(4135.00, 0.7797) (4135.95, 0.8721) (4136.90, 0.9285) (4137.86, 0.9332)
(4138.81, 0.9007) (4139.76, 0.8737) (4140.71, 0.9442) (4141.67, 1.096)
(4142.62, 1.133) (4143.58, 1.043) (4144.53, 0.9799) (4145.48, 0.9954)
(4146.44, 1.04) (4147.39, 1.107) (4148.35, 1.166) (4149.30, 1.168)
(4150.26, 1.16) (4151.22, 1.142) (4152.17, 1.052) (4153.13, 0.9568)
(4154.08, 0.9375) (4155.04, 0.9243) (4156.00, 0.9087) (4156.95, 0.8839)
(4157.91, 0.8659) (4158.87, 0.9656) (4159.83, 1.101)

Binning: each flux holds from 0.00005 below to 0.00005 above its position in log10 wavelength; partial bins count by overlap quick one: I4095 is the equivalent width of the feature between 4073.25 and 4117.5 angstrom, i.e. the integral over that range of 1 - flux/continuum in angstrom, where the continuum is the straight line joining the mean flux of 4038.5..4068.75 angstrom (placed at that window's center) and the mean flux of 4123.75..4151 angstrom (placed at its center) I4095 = 1.35 angstrom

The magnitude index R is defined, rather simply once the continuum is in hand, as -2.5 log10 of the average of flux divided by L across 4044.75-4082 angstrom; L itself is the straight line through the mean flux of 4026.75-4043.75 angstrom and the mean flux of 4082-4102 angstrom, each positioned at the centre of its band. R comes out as 0.03 mag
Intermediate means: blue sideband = 1.04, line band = 0.98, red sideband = 0.983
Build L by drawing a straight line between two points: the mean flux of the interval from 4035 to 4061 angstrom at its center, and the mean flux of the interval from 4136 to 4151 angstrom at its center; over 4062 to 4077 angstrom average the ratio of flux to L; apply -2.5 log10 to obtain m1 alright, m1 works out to 0.06 mag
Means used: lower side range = 1.03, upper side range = 1.03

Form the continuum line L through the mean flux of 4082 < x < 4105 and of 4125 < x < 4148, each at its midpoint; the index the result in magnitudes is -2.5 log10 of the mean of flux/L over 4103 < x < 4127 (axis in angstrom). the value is -0.09 mag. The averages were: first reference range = 0.968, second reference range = 0.964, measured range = 1.05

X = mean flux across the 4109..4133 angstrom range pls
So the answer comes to 1.04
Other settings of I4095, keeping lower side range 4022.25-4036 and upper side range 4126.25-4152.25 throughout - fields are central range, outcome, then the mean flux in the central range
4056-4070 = -0.3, 1.01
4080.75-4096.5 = -0.4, 1.02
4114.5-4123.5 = -0.7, 1.07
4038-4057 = -0.8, 1.04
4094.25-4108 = 1.4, 0.889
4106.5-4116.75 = -0.6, 1.04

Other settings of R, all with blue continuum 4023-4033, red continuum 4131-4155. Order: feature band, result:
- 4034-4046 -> -0.10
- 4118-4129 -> -0.11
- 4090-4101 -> 0.11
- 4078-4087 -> -0.04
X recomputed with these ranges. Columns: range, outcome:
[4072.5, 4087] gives 0.98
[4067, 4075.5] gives 0.966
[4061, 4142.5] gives 0.987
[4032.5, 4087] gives 1.01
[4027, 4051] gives 1.02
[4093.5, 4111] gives 0.921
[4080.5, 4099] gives 0.987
